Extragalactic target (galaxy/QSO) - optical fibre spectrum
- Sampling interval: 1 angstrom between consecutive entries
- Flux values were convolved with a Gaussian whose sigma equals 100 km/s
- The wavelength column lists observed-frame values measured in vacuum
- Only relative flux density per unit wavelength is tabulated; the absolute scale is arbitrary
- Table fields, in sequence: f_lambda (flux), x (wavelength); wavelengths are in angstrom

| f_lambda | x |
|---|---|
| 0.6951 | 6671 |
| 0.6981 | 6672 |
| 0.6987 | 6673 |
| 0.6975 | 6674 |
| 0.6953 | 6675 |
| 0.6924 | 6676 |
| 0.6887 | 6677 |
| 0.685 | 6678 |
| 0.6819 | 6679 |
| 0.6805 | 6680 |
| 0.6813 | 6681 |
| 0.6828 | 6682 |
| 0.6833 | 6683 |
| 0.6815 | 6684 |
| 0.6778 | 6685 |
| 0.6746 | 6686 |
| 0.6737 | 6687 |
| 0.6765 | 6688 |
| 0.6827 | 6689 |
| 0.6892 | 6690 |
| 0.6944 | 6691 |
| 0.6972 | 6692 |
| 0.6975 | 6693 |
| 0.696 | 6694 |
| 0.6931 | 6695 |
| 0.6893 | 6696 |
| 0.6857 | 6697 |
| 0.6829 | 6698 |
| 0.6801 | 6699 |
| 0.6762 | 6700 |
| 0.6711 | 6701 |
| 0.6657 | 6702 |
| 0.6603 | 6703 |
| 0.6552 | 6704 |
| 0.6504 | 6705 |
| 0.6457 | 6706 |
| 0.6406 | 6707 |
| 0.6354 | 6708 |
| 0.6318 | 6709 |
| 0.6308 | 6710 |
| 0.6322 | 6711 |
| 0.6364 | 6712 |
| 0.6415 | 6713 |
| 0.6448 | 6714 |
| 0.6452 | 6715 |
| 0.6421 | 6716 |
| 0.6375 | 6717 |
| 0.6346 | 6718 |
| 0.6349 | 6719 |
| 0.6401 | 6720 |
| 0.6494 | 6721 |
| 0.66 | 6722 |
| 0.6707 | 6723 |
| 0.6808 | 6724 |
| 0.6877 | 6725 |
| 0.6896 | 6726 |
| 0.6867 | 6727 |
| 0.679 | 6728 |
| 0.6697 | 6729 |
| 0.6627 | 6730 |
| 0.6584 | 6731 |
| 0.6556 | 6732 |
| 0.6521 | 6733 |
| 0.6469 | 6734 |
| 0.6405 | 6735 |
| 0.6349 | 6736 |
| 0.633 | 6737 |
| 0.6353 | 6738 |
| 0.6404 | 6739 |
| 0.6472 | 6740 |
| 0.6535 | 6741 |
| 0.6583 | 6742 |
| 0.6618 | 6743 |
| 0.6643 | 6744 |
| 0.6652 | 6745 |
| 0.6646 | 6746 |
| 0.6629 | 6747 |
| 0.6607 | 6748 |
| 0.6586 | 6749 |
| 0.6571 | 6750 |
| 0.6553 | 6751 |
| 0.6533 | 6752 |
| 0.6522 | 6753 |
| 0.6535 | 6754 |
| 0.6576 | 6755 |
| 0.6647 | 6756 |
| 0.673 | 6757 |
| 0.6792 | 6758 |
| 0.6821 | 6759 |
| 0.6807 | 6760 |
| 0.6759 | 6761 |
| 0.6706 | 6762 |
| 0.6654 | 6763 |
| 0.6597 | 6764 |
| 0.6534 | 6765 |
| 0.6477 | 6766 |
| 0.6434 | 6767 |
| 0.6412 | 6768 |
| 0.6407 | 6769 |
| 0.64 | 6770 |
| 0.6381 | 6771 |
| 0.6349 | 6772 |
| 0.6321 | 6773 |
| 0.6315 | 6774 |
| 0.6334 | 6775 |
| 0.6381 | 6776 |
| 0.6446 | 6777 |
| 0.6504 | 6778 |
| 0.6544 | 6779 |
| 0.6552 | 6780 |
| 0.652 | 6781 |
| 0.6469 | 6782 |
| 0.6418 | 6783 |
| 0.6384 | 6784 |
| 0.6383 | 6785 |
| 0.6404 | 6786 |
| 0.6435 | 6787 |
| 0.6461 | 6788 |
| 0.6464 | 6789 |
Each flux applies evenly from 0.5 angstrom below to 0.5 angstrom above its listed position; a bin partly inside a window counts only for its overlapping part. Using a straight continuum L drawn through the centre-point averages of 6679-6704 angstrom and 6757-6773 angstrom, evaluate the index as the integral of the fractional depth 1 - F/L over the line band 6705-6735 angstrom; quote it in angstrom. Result 0.9 angstrom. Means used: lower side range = 0.682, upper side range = 0.657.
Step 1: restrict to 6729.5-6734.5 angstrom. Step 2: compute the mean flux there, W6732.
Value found 0.655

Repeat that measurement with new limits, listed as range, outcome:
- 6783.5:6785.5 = 0.638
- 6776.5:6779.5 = 0.65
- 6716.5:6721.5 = 0.639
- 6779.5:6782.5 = 0.651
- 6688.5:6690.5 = 0.686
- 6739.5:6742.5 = 0.653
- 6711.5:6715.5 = 0.642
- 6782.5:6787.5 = 0.64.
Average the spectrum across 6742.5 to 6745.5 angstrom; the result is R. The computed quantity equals 0.664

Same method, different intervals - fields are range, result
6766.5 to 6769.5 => 0.642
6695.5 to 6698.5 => 0.686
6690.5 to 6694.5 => 0.696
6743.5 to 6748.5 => 0.664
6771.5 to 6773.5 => 0.633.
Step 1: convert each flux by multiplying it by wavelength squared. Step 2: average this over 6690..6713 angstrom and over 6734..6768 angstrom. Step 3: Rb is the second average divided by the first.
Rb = 1.0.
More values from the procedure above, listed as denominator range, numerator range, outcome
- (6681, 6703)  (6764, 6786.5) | 0.97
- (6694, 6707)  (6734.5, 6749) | 0.98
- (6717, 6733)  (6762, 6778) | 0.98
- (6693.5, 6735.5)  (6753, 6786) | 1.01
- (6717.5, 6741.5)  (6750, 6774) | 1.01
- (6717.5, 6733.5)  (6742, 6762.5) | 1.01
